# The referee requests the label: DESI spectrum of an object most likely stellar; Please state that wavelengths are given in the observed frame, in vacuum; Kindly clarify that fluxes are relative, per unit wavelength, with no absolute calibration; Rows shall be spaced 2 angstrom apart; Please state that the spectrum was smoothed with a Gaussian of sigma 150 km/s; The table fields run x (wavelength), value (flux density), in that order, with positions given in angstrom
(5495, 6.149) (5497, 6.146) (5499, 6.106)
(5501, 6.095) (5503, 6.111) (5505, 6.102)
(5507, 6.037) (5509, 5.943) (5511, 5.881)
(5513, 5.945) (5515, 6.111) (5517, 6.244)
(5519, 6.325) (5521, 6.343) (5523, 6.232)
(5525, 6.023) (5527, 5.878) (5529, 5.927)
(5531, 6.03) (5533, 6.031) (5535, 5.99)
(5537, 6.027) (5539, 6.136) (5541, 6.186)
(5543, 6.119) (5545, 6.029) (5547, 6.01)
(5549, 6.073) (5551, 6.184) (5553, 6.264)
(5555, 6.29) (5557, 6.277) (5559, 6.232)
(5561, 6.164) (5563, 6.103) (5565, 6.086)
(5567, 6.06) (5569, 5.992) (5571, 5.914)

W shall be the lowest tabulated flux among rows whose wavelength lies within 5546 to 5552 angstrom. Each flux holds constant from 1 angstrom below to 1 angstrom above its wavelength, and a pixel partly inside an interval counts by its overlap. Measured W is 6.01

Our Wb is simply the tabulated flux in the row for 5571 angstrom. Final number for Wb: 5.914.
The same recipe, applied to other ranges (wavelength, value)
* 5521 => 6.343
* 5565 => 6.086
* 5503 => 6.111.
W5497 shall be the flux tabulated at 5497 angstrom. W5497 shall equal 6.146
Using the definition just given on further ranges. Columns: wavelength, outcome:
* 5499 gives 6.106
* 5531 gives 6.03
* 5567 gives 6.06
